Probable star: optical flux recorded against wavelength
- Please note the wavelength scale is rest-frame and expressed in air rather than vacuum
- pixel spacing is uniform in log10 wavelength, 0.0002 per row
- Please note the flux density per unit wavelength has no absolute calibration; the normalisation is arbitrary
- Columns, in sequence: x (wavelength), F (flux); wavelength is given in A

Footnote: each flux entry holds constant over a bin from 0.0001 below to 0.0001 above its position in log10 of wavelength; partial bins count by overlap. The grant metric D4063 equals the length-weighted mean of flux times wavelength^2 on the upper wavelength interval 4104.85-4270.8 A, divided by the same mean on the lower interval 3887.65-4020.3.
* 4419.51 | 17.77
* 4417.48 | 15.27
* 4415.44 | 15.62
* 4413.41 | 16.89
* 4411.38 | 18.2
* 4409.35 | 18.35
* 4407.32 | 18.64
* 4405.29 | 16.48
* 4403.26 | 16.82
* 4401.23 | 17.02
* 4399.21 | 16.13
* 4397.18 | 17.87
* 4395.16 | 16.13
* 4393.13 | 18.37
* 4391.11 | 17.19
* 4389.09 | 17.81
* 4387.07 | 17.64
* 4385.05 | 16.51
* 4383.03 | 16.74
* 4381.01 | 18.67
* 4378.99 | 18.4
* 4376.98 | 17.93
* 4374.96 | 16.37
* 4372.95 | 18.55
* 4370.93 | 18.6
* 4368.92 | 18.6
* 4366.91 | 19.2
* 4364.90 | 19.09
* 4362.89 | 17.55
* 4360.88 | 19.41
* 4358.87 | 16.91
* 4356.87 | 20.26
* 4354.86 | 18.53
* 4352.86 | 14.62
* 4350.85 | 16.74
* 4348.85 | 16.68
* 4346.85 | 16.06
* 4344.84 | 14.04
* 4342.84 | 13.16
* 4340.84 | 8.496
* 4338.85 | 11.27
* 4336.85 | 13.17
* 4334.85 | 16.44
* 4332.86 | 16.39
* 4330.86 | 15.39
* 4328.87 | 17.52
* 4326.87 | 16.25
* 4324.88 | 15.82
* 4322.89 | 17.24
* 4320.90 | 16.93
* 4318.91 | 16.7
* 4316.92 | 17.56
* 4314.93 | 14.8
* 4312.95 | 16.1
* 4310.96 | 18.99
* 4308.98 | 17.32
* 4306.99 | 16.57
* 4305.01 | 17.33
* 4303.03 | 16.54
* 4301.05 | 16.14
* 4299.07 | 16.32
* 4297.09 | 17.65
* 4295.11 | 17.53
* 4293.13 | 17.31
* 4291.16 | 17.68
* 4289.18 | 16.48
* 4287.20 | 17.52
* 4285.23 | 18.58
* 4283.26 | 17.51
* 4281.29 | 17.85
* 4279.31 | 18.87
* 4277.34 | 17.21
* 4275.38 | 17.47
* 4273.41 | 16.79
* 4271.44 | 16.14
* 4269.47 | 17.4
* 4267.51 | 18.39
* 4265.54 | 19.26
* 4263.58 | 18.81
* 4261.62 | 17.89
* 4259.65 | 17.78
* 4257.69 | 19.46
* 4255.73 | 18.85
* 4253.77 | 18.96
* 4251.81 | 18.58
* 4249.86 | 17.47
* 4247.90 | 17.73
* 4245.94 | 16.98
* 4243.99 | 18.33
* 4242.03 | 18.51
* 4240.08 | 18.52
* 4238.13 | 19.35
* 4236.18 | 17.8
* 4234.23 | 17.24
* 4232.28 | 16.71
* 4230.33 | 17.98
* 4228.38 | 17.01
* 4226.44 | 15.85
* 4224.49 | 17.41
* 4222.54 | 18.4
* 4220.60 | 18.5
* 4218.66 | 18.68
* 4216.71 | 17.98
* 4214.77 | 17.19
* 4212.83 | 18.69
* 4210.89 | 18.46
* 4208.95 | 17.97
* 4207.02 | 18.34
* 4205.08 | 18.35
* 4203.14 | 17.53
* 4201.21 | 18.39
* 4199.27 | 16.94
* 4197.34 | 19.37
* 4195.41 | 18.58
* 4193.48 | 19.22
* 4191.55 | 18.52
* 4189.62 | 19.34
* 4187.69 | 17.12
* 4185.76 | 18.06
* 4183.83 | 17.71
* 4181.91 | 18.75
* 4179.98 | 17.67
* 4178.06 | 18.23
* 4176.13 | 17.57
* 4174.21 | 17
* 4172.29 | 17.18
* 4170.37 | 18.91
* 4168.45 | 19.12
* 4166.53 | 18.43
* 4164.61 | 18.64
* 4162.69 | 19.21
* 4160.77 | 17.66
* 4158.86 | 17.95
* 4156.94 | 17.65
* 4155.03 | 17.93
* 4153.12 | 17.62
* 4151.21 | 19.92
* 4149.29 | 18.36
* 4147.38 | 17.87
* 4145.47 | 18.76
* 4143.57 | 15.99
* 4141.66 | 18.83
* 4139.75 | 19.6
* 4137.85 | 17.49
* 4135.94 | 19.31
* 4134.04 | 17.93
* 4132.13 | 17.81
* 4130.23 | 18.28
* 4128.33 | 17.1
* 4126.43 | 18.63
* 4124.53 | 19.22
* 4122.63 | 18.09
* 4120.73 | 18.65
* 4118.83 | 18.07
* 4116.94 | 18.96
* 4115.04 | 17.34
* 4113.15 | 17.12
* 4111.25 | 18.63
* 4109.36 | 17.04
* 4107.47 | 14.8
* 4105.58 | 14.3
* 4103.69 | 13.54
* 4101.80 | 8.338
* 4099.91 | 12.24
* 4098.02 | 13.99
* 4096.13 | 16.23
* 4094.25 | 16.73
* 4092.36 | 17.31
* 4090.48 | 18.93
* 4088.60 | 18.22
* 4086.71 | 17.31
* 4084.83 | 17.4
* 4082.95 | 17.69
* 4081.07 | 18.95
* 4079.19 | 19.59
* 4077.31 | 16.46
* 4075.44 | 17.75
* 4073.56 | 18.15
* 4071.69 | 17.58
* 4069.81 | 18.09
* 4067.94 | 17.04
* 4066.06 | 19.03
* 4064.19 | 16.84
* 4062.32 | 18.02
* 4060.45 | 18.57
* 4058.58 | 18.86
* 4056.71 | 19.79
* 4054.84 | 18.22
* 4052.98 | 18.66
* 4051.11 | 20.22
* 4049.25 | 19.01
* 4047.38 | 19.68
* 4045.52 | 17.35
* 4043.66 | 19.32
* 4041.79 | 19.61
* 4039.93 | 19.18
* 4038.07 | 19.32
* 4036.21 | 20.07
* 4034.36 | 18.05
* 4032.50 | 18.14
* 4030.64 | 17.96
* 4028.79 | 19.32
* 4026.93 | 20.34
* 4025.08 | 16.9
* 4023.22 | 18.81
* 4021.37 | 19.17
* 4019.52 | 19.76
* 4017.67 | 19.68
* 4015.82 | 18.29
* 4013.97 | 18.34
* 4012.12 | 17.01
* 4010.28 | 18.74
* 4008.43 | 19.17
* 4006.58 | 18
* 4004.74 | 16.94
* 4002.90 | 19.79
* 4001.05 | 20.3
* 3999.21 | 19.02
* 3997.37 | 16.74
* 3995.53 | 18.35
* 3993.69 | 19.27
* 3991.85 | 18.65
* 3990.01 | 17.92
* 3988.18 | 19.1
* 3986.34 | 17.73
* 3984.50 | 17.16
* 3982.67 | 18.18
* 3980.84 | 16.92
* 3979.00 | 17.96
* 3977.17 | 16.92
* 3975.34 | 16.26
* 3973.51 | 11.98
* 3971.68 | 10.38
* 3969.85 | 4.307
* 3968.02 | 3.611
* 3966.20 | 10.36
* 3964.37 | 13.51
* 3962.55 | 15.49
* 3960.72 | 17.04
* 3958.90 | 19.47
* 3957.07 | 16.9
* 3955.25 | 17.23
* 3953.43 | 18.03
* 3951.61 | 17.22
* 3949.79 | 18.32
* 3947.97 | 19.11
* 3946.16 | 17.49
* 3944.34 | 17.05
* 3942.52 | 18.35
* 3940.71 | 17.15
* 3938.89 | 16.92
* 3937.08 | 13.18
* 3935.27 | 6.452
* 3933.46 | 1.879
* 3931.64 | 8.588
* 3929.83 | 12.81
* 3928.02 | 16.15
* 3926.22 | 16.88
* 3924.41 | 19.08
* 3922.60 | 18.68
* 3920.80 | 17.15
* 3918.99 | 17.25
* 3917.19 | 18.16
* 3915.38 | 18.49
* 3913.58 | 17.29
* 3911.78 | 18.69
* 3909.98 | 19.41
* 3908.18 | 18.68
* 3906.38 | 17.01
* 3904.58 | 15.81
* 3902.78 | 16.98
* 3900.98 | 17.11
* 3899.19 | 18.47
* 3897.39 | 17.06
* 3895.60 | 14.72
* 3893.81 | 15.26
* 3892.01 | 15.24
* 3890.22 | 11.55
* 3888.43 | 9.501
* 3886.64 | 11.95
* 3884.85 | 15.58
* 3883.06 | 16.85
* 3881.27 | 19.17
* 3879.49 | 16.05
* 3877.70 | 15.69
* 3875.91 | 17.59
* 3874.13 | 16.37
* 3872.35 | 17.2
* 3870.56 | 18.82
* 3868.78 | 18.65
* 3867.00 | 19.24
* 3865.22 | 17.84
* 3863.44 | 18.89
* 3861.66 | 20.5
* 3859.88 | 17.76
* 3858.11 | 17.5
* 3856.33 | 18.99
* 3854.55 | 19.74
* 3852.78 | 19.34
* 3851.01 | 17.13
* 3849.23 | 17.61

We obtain 1.2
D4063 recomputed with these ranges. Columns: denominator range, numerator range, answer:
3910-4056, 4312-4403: 1.18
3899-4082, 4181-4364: 1.15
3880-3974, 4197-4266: 1.38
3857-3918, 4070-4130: 1.11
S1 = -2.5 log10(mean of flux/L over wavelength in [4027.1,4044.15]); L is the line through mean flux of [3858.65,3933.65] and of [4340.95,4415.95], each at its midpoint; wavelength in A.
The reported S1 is -0.14 mag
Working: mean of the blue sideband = 16.5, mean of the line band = 19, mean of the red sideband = 17.3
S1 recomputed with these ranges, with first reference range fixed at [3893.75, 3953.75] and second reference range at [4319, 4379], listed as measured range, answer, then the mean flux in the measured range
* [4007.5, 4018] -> -0.14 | 18.5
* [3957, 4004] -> 0.02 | 15.9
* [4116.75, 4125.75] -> -0.14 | 18.6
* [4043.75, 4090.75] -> -0.13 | 18.3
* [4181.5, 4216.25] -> -0.12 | 18.2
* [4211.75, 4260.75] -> -0.10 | 18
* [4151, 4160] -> -0.11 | 18.1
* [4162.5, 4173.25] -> -0.13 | 18.5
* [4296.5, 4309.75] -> -0.02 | 16.8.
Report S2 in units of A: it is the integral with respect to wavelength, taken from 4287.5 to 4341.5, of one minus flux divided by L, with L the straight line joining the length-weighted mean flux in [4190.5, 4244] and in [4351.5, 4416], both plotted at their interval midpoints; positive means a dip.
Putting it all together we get 4.9 A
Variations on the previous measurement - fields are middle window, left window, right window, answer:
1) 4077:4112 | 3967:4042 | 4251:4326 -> 2.5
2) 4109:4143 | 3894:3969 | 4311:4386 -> -4.3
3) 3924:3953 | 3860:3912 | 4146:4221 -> 3.8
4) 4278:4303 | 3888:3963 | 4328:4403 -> -1.2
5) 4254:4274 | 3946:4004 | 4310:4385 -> -1.9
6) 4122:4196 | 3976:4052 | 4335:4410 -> -1.4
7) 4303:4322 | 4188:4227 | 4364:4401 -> 1.1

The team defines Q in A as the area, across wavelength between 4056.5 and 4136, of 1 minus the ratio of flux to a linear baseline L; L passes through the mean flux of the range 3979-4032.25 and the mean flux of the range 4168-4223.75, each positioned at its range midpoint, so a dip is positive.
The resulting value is 4.7 A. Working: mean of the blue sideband 18.5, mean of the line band 17.3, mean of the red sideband 18.2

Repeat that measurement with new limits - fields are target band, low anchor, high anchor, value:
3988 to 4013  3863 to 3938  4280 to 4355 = -4.0 A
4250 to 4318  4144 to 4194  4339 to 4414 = 0.1 A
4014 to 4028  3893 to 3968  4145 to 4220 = -1.8 A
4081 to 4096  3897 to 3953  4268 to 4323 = -0.9 A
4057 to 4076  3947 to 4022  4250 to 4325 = -1.2 A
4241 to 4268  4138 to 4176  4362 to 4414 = -0.5 A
